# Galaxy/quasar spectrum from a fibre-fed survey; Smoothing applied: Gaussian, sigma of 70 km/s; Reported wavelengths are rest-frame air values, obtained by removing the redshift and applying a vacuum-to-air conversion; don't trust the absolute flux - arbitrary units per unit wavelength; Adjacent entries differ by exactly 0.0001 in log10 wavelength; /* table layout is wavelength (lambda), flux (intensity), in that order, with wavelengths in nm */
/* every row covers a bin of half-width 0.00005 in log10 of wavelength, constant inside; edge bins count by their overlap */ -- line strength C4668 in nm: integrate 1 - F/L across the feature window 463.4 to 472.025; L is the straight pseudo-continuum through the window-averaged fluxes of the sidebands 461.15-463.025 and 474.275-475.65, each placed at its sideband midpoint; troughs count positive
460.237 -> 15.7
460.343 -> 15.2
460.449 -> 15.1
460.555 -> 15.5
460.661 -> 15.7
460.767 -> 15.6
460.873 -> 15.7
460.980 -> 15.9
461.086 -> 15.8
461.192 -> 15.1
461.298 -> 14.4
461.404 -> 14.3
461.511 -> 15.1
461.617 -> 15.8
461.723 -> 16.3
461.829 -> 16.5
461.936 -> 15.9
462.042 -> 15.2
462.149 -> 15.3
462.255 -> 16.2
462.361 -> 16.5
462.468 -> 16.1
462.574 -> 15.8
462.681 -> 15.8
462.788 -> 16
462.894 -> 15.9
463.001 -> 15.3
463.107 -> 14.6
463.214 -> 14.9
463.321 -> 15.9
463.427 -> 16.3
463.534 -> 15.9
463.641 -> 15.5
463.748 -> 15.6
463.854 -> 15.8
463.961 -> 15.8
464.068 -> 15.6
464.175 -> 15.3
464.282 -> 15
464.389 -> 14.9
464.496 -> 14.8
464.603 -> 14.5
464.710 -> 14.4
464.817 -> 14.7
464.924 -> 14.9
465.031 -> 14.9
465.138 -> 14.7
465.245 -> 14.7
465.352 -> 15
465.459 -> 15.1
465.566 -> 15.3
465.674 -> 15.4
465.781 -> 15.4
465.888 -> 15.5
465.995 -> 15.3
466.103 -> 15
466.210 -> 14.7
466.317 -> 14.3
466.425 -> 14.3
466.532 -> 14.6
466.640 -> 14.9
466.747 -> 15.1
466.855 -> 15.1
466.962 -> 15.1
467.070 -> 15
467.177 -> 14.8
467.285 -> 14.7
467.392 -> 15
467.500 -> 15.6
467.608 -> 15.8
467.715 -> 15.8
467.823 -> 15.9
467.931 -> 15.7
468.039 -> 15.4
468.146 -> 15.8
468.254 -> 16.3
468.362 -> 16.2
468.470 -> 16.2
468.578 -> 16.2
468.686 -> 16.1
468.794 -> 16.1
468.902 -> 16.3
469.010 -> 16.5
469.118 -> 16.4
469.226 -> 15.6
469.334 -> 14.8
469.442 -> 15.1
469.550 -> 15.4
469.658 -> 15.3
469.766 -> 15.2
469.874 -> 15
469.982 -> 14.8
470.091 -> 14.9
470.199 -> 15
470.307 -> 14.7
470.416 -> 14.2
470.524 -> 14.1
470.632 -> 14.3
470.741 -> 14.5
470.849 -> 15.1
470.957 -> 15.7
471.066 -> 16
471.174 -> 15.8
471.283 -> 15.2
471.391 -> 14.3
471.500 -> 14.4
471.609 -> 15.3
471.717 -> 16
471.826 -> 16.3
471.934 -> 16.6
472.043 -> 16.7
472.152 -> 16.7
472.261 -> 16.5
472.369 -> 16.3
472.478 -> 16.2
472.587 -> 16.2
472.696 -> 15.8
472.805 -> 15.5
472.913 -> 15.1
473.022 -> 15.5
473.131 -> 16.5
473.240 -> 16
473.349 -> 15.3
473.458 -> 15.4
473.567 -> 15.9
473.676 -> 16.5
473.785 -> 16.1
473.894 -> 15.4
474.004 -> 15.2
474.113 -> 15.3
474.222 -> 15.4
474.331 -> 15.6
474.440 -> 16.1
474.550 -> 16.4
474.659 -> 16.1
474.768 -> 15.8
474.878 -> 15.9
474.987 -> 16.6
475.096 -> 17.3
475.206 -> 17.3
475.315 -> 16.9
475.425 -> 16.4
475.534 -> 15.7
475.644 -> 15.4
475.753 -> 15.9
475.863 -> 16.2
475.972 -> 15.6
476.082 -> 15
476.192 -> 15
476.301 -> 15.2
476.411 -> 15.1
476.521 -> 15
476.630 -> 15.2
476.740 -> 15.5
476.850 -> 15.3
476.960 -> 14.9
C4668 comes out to 0.347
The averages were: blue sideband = 15.6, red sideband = 16.3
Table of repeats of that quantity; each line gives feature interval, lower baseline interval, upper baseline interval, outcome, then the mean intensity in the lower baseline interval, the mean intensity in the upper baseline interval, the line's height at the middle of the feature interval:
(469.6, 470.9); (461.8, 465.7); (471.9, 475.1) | 0.08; 15.4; 16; 15.8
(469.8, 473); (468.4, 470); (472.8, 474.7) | 0.06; 15.7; 15.7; 15.7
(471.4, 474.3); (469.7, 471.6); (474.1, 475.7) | -0.05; 14.9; 16.2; 15.6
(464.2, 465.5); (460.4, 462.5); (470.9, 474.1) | 0.07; 15.6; 15.8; 15.7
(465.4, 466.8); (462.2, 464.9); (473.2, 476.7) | 0.05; 15.5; 15.8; 15.6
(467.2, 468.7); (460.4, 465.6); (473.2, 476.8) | -0.02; 15.4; 15.8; 15.6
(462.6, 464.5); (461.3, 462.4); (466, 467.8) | -0.01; 15.6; 15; 15.4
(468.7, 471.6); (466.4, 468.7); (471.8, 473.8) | 0.10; 15.4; 16.1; 15.7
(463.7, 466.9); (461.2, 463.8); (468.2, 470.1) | 0.13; 15.6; 15.7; 15.7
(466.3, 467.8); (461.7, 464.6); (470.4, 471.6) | 0.02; 15.6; 14.9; 15.3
